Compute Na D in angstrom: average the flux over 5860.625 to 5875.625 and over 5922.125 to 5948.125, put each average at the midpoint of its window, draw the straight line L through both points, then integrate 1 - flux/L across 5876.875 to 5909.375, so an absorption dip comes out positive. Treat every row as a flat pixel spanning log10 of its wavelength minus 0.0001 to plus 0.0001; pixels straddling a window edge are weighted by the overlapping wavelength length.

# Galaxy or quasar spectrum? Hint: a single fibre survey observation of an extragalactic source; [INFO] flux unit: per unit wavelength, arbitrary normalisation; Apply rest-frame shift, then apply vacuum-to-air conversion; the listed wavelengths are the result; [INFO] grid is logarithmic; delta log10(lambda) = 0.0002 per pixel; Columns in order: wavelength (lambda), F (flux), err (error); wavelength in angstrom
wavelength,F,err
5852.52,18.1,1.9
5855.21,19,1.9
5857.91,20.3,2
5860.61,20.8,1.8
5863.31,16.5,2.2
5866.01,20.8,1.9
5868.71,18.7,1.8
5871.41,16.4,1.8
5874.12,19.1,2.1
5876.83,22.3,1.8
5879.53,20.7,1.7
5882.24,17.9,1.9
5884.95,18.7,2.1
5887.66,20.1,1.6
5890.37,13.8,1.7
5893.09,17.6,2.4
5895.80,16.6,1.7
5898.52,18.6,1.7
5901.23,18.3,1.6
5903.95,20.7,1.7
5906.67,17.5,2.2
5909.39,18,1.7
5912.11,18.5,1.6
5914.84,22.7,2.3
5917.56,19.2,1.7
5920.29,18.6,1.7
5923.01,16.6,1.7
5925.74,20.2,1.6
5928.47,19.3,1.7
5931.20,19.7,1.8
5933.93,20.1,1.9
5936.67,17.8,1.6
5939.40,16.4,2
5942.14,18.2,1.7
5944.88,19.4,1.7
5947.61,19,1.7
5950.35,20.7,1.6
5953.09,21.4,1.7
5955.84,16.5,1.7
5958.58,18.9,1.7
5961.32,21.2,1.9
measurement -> 0.4 angstrom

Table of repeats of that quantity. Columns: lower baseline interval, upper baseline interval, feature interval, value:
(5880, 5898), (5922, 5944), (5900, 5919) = -1.2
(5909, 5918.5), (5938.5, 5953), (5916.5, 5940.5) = 1.0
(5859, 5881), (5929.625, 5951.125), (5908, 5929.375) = -0.1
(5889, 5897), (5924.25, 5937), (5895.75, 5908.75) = -1.3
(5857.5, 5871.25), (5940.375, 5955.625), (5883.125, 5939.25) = 2.0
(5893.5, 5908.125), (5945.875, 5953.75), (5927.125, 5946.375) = 1.0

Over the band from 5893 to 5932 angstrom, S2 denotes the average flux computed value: 18.8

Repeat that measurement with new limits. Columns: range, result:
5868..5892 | 18.6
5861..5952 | 18.8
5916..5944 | 18.7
